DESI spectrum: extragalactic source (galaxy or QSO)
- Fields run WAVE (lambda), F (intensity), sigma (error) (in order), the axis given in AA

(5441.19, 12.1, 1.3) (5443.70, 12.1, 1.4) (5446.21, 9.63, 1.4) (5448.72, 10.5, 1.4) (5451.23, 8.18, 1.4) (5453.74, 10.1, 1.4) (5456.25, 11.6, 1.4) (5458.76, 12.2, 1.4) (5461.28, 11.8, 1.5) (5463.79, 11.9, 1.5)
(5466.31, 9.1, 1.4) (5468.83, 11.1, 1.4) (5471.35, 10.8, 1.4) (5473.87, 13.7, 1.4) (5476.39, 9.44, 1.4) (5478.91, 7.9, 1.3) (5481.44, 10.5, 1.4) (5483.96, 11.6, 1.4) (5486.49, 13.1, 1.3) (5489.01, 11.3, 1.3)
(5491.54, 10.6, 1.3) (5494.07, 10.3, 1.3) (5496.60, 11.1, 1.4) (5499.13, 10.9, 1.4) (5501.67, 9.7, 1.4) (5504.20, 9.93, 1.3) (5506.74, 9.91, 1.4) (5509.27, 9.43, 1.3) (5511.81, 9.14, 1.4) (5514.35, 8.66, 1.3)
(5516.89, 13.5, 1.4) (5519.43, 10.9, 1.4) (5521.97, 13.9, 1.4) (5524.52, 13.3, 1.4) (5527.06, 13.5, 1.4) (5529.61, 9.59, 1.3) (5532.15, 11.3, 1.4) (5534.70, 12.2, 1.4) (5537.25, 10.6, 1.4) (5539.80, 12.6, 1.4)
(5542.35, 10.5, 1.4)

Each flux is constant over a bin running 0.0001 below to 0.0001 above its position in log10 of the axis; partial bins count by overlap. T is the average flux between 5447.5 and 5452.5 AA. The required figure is 9.34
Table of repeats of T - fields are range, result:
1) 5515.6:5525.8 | 12.9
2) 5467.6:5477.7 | 11.2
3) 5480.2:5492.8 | 11.4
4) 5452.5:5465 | 11.5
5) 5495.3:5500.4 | 11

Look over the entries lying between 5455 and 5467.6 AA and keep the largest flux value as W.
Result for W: 12.2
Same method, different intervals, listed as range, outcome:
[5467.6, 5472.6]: 11.1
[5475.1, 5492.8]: 13.1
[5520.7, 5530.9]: 13.9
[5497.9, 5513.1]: 10.9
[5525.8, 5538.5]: 13.5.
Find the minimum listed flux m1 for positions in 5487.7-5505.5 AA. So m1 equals 9.7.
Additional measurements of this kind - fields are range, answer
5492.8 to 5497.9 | 10.3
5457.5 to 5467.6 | 9.1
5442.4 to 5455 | 8.18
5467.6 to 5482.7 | 7.9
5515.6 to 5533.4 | 9.59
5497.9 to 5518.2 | 8.66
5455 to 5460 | 11.6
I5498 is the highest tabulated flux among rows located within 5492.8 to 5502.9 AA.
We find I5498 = 11.1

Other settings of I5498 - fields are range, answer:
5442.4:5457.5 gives 12.1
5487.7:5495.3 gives 11.3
